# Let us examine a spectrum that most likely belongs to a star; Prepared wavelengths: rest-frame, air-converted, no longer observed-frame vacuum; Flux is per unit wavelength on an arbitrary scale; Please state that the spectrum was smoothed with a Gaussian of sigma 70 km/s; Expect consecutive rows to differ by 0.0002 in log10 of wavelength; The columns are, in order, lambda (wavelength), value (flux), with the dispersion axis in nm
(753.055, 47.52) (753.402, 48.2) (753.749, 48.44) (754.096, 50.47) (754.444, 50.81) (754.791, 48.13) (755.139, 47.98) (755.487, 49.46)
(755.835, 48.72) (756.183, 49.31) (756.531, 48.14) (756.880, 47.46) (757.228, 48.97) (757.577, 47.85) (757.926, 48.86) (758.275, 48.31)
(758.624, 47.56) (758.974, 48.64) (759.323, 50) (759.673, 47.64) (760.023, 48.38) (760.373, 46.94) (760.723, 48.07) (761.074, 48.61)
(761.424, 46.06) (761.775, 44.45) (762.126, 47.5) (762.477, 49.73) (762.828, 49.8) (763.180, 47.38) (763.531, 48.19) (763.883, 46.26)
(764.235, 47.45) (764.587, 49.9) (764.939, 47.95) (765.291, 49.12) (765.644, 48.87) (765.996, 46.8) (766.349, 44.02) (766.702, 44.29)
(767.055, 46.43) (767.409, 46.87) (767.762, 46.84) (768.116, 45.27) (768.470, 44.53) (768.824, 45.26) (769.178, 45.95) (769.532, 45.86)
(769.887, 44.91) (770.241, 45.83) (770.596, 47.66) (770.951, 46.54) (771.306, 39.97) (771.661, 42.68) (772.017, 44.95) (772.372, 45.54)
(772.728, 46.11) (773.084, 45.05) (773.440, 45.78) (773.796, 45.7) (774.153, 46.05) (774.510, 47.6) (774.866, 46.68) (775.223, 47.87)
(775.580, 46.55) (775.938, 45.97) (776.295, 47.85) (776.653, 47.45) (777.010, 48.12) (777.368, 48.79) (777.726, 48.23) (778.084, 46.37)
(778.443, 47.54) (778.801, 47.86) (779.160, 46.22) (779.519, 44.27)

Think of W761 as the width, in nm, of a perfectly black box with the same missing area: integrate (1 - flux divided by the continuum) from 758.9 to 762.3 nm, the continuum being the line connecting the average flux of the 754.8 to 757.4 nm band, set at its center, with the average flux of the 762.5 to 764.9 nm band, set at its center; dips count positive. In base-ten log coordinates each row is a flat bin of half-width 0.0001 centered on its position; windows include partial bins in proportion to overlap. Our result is 0.05 nm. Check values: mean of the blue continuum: 48.5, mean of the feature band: 47.6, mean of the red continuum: 48.2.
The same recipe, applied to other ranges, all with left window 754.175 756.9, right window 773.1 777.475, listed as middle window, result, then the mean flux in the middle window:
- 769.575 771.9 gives 0.13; 44.7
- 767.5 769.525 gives 0.08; 45.7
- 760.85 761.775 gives 0.03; 46.8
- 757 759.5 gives 0.00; 48.6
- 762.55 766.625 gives 0.02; 47.8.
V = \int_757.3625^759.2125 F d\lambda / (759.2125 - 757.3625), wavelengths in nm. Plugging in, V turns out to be 48.3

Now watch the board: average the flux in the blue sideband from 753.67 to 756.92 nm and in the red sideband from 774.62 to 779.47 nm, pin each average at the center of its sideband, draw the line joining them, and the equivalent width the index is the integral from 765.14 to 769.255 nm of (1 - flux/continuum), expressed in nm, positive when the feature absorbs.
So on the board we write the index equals 0.16 nm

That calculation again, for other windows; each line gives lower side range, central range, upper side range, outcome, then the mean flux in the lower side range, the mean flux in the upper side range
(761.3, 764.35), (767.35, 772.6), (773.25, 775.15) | 0.179 nm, 47.4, 46.4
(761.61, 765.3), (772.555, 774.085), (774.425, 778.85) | 0.061 nm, 47.9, 47.4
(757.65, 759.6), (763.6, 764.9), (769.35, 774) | -0.022 nm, 48.6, 45.1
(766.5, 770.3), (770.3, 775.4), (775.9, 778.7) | 0.114 nm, 45.6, 47.6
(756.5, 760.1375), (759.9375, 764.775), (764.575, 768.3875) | -0.020 nm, 48.4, 46.8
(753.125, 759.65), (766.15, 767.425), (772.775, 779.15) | 0.068 nm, 48.7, 47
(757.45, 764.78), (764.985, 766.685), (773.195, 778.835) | 0.026 nm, 48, 47.1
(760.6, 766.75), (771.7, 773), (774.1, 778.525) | 0.061 nm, 47.5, 47.3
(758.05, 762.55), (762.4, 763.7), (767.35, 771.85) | -0.046 nm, 47.8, 45.2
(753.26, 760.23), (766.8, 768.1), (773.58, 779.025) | 0.040 nm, 48.7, 47.2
